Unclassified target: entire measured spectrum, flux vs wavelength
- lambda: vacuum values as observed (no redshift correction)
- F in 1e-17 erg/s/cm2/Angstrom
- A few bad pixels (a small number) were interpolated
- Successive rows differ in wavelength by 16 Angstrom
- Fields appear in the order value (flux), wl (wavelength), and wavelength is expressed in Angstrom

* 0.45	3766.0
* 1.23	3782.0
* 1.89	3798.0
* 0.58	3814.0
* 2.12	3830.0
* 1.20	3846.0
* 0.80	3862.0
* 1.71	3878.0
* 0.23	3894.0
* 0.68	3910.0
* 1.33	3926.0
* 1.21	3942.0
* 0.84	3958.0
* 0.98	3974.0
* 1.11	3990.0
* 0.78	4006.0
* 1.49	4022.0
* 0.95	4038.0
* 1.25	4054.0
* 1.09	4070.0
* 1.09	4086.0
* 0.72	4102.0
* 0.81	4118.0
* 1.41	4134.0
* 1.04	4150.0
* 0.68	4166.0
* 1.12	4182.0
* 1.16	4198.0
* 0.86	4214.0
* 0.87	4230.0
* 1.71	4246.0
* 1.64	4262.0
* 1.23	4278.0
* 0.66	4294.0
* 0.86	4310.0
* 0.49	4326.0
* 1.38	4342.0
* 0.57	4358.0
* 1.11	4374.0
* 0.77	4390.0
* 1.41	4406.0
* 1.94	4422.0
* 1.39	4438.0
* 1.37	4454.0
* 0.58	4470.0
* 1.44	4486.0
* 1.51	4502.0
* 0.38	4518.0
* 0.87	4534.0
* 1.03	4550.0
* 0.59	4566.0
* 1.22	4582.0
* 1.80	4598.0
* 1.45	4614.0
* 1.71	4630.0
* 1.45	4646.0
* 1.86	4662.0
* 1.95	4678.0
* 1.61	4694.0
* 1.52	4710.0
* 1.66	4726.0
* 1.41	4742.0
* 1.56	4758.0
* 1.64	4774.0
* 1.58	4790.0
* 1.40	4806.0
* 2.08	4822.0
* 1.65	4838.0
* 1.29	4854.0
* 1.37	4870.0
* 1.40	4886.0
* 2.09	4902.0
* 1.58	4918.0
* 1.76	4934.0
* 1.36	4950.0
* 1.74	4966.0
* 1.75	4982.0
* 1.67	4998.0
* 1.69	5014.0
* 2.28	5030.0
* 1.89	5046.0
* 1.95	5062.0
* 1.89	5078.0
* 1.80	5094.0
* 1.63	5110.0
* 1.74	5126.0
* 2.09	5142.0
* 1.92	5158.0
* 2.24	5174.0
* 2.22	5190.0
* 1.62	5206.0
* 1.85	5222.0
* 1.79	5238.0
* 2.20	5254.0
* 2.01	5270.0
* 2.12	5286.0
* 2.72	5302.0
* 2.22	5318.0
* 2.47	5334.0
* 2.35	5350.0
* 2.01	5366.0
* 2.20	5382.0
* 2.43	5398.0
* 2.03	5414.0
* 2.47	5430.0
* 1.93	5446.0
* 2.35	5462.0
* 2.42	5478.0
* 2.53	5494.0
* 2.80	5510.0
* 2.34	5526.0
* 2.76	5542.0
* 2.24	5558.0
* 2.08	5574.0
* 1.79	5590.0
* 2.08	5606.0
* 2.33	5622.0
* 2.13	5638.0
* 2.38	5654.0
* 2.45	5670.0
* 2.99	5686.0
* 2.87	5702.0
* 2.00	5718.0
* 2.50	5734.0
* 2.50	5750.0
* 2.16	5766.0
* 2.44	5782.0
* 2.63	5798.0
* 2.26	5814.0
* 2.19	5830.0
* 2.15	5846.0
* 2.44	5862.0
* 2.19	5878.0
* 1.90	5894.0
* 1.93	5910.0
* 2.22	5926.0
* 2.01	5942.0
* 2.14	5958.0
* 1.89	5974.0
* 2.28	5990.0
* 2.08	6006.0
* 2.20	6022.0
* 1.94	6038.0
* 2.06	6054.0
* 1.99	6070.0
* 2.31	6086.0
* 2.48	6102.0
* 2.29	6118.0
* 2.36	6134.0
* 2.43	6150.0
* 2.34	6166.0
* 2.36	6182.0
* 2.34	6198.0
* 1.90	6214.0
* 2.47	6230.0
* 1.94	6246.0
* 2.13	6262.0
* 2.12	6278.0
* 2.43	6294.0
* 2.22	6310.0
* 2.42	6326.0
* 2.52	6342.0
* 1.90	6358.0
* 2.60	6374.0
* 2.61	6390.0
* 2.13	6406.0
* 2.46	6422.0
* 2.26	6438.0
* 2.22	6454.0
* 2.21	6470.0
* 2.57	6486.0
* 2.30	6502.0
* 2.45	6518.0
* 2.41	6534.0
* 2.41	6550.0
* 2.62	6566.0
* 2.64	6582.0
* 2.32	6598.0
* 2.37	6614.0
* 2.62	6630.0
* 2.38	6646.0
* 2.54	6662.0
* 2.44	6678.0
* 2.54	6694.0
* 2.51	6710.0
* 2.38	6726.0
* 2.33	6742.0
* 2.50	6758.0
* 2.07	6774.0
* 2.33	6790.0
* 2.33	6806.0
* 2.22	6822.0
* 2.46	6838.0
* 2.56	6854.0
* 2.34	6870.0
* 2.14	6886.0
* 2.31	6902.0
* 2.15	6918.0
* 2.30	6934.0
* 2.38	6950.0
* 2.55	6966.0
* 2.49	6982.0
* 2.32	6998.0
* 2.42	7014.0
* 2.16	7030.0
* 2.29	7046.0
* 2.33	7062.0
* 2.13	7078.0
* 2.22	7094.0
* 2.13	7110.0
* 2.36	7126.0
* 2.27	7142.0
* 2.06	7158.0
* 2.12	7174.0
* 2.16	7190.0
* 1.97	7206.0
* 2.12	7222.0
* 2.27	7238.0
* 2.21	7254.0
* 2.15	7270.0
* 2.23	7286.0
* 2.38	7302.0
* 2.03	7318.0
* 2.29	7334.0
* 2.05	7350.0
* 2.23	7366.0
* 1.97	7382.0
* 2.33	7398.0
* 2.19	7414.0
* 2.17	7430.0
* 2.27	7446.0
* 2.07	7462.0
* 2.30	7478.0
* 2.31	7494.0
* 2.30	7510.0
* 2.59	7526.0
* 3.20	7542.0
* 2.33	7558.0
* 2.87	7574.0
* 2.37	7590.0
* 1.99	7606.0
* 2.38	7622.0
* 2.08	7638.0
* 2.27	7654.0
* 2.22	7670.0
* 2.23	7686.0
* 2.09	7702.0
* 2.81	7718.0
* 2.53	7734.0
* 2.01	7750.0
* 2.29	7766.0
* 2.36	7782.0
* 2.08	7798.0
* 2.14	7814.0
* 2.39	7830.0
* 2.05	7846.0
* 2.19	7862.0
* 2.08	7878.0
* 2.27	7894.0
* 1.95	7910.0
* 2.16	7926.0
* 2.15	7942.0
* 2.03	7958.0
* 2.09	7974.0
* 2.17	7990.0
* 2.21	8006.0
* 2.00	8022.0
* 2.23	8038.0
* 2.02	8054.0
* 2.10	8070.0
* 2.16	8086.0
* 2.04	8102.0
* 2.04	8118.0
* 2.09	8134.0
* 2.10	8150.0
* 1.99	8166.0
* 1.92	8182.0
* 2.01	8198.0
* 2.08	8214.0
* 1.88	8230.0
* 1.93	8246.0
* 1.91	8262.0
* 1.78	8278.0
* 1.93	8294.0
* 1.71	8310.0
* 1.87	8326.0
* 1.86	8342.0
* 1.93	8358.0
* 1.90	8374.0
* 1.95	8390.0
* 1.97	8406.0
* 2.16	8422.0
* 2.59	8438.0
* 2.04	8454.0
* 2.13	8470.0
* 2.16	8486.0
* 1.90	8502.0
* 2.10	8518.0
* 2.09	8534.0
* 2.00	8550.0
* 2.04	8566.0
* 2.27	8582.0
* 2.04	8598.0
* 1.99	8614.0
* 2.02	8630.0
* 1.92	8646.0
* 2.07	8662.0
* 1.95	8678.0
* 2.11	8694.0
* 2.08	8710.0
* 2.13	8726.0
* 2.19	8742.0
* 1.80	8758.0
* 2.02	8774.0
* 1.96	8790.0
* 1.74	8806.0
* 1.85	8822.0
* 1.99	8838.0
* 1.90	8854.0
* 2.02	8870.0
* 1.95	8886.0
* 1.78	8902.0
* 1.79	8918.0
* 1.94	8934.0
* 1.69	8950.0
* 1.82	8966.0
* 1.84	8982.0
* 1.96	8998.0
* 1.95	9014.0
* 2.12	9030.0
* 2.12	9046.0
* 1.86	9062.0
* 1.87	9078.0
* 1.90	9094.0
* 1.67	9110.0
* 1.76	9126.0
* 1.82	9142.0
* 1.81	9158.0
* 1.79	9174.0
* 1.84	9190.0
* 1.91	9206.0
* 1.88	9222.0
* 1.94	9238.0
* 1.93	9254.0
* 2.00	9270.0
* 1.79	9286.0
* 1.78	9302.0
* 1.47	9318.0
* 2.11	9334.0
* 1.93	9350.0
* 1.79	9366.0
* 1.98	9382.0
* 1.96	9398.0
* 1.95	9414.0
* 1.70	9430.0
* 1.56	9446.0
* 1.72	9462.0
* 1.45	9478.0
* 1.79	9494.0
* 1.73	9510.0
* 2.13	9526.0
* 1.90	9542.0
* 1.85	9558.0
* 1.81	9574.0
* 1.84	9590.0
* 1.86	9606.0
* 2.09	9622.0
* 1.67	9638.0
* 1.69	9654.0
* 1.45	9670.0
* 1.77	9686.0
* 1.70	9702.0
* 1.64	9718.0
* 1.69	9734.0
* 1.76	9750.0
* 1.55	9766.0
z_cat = 0.15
